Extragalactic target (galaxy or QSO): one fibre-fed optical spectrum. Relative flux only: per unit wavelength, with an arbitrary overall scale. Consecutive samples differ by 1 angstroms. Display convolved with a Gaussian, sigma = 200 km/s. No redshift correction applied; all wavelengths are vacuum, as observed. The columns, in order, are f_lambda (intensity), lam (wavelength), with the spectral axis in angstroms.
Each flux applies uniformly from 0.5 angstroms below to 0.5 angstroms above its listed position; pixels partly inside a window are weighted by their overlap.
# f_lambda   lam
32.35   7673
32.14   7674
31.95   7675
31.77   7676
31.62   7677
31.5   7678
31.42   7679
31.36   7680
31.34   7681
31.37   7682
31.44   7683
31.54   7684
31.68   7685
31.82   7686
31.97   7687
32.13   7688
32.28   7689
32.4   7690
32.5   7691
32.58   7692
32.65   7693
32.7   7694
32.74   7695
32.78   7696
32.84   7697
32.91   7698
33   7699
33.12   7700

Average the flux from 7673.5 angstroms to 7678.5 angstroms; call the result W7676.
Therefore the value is 31.8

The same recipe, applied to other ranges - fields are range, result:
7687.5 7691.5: 32.3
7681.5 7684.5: 31.5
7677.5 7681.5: 31.4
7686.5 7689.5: 32.1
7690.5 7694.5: 32.6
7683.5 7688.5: 31.8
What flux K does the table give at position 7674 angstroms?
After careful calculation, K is 32.14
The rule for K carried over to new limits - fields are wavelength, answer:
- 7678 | 31.5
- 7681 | 31.34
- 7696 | 32.78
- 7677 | 31.62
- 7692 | 32.58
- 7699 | 33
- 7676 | 31.77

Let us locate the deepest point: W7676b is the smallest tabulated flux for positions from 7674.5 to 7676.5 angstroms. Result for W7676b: 31.77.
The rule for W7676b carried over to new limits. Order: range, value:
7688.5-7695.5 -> 32.28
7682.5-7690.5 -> 31.44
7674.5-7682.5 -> 31.34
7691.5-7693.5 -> 32.58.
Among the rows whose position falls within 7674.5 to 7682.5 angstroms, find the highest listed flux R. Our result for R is 31.95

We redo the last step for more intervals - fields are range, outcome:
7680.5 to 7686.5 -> 31.82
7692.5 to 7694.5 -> 32.7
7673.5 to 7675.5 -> 32.14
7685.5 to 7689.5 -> 32.28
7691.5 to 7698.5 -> 32.91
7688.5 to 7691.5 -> 32.5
